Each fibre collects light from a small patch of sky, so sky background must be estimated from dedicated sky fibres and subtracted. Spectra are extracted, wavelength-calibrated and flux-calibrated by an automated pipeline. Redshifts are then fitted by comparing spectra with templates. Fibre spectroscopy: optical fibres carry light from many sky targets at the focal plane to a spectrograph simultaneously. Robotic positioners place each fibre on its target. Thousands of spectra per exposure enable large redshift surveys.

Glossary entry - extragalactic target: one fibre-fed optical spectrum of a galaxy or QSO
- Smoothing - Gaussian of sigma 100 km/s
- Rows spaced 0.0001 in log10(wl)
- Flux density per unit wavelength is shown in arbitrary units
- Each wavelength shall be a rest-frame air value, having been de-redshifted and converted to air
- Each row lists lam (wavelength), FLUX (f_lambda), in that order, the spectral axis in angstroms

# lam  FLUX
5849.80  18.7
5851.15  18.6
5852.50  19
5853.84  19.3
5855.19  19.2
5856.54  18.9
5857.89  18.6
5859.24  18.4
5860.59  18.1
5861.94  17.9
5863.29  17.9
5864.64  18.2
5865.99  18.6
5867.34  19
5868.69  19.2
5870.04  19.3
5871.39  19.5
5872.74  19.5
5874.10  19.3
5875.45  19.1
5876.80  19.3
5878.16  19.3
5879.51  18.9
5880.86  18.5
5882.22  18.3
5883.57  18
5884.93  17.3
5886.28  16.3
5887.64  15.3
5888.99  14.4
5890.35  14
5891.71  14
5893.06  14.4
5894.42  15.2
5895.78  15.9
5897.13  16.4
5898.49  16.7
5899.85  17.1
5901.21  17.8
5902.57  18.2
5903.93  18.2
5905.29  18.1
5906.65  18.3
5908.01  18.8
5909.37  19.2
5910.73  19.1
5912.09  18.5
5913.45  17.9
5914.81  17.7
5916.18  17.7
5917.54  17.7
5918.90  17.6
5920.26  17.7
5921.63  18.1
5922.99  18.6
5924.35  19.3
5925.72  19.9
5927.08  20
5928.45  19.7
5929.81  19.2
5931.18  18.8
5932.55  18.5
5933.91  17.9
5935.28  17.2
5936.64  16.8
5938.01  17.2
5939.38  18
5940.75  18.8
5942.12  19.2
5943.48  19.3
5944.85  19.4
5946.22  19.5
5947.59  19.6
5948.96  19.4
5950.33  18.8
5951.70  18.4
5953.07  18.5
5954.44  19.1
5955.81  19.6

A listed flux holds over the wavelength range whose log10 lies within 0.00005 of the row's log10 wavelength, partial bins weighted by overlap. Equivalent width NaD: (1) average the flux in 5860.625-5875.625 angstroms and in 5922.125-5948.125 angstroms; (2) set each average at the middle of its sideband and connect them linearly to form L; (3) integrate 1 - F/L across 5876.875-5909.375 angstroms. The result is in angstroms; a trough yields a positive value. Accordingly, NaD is 3.1 angstroms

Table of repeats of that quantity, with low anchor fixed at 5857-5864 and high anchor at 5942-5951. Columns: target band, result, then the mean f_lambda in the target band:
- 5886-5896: 2.0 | 14.8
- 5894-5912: 1.0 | 17.7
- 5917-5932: 0.2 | 18.8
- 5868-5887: -0.3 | 18.7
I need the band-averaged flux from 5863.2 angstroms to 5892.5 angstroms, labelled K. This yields 17.9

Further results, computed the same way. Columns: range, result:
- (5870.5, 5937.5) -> 17.8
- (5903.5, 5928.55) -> 18.5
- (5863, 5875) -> 19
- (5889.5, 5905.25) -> 16.2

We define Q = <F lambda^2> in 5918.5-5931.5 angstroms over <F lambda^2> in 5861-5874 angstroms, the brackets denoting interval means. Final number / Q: 1.03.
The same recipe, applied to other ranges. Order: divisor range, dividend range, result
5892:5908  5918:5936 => 1.11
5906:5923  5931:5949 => 1.03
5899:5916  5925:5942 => 1.03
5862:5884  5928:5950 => 1.01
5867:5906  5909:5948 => 1.08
